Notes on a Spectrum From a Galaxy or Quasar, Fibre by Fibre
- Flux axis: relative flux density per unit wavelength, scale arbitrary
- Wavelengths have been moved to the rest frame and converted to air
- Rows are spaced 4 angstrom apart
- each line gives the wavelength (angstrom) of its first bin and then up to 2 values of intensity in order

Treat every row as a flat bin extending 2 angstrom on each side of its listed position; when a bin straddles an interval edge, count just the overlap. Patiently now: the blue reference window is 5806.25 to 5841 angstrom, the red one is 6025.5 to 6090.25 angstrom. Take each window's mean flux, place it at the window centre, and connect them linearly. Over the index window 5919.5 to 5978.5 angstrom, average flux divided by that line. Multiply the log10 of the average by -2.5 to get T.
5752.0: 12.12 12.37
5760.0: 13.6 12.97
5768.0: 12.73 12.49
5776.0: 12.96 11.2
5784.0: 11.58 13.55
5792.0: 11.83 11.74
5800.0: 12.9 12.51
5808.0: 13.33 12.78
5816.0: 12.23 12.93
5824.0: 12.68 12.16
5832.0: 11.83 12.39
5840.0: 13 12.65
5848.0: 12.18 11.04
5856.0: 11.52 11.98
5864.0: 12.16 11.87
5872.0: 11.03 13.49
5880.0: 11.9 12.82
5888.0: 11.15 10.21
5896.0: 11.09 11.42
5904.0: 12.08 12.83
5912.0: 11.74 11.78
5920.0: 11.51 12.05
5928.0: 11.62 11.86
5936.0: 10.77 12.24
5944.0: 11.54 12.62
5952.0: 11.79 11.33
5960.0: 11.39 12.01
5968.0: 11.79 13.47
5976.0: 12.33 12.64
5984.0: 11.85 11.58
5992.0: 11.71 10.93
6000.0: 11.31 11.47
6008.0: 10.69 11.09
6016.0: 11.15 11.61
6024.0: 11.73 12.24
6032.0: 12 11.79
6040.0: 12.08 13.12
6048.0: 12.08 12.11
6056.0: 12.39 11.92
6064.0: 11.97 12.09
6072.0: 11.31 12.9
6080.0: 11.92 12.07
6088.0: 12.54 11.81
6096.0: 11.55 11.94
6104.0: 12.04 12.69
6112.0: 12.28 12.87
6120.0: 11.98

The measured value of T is 0.040 mag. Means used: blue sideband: 12.6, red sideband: 12.2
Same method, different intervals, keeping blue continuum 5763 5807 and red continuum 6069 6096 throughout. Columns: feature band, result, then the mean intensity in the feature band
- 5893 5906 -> 0.078 mag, 11.4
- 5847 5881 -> 0.037 mag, 11.9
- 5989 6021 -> 0.084 mag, 11.2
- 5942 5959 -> 0.038 mag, 11.8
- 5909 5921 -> 0.042 mag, 11.8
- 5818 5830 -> -0.019 mag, 12.6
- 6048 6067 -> -0.001 mag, 12.1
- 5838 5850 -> -0.023 mag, 12.6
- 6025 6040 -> 0.010 mag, 12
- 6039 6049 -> -0.035 mag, 12.5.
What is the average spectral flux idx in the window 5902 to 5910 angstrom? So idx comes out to 12.5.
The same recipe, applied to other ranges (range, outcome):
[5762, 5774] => 12.7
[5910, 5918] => 11.8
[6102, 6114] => 12.3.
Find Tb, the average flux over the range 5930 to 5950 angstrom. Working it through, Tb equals 11.8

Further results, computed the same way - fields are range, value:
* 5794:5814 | 12.7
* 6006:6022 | 11.1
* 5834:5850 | 12.6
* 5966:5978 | 12.5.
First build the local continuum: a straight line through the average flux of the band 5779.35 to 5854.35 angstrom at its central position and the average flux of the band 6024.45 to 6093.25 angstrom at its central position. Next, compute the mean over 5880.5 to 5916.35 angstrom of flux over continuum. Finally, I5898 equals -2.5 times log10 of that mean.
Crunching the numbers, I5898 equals 0.05 mag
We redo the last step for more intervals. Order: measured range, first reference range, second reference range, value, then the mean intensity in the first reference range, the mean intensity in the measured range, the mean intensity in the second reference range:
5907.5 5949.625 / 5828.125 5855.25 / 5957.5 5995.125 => 0.02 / 12.1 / 11.8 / 12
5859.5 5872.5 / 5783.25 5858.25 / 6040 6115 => 0.05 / 12.4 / 11.8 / 12.2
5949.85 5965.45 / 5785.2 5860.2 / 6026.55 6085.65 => 0.06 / 12.4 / 11.6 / 12.1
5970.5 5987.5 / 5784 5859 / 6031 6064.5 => -0.02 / 12.4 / 12.5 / 12.2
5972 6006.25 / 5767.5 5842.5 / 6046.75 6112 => 0.04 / 12.5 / 11.8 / 12.1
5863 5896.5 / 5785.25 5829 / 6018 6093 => 0.06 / 12.6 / 11.8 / 12.1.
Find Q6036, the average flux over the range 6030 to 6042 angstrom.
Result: 12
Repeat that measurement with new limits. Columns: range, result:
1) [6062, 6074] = 11.8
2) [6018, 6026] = 11.7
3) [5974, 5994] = 12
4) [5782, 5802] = 12.3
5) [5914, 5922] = 11.6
